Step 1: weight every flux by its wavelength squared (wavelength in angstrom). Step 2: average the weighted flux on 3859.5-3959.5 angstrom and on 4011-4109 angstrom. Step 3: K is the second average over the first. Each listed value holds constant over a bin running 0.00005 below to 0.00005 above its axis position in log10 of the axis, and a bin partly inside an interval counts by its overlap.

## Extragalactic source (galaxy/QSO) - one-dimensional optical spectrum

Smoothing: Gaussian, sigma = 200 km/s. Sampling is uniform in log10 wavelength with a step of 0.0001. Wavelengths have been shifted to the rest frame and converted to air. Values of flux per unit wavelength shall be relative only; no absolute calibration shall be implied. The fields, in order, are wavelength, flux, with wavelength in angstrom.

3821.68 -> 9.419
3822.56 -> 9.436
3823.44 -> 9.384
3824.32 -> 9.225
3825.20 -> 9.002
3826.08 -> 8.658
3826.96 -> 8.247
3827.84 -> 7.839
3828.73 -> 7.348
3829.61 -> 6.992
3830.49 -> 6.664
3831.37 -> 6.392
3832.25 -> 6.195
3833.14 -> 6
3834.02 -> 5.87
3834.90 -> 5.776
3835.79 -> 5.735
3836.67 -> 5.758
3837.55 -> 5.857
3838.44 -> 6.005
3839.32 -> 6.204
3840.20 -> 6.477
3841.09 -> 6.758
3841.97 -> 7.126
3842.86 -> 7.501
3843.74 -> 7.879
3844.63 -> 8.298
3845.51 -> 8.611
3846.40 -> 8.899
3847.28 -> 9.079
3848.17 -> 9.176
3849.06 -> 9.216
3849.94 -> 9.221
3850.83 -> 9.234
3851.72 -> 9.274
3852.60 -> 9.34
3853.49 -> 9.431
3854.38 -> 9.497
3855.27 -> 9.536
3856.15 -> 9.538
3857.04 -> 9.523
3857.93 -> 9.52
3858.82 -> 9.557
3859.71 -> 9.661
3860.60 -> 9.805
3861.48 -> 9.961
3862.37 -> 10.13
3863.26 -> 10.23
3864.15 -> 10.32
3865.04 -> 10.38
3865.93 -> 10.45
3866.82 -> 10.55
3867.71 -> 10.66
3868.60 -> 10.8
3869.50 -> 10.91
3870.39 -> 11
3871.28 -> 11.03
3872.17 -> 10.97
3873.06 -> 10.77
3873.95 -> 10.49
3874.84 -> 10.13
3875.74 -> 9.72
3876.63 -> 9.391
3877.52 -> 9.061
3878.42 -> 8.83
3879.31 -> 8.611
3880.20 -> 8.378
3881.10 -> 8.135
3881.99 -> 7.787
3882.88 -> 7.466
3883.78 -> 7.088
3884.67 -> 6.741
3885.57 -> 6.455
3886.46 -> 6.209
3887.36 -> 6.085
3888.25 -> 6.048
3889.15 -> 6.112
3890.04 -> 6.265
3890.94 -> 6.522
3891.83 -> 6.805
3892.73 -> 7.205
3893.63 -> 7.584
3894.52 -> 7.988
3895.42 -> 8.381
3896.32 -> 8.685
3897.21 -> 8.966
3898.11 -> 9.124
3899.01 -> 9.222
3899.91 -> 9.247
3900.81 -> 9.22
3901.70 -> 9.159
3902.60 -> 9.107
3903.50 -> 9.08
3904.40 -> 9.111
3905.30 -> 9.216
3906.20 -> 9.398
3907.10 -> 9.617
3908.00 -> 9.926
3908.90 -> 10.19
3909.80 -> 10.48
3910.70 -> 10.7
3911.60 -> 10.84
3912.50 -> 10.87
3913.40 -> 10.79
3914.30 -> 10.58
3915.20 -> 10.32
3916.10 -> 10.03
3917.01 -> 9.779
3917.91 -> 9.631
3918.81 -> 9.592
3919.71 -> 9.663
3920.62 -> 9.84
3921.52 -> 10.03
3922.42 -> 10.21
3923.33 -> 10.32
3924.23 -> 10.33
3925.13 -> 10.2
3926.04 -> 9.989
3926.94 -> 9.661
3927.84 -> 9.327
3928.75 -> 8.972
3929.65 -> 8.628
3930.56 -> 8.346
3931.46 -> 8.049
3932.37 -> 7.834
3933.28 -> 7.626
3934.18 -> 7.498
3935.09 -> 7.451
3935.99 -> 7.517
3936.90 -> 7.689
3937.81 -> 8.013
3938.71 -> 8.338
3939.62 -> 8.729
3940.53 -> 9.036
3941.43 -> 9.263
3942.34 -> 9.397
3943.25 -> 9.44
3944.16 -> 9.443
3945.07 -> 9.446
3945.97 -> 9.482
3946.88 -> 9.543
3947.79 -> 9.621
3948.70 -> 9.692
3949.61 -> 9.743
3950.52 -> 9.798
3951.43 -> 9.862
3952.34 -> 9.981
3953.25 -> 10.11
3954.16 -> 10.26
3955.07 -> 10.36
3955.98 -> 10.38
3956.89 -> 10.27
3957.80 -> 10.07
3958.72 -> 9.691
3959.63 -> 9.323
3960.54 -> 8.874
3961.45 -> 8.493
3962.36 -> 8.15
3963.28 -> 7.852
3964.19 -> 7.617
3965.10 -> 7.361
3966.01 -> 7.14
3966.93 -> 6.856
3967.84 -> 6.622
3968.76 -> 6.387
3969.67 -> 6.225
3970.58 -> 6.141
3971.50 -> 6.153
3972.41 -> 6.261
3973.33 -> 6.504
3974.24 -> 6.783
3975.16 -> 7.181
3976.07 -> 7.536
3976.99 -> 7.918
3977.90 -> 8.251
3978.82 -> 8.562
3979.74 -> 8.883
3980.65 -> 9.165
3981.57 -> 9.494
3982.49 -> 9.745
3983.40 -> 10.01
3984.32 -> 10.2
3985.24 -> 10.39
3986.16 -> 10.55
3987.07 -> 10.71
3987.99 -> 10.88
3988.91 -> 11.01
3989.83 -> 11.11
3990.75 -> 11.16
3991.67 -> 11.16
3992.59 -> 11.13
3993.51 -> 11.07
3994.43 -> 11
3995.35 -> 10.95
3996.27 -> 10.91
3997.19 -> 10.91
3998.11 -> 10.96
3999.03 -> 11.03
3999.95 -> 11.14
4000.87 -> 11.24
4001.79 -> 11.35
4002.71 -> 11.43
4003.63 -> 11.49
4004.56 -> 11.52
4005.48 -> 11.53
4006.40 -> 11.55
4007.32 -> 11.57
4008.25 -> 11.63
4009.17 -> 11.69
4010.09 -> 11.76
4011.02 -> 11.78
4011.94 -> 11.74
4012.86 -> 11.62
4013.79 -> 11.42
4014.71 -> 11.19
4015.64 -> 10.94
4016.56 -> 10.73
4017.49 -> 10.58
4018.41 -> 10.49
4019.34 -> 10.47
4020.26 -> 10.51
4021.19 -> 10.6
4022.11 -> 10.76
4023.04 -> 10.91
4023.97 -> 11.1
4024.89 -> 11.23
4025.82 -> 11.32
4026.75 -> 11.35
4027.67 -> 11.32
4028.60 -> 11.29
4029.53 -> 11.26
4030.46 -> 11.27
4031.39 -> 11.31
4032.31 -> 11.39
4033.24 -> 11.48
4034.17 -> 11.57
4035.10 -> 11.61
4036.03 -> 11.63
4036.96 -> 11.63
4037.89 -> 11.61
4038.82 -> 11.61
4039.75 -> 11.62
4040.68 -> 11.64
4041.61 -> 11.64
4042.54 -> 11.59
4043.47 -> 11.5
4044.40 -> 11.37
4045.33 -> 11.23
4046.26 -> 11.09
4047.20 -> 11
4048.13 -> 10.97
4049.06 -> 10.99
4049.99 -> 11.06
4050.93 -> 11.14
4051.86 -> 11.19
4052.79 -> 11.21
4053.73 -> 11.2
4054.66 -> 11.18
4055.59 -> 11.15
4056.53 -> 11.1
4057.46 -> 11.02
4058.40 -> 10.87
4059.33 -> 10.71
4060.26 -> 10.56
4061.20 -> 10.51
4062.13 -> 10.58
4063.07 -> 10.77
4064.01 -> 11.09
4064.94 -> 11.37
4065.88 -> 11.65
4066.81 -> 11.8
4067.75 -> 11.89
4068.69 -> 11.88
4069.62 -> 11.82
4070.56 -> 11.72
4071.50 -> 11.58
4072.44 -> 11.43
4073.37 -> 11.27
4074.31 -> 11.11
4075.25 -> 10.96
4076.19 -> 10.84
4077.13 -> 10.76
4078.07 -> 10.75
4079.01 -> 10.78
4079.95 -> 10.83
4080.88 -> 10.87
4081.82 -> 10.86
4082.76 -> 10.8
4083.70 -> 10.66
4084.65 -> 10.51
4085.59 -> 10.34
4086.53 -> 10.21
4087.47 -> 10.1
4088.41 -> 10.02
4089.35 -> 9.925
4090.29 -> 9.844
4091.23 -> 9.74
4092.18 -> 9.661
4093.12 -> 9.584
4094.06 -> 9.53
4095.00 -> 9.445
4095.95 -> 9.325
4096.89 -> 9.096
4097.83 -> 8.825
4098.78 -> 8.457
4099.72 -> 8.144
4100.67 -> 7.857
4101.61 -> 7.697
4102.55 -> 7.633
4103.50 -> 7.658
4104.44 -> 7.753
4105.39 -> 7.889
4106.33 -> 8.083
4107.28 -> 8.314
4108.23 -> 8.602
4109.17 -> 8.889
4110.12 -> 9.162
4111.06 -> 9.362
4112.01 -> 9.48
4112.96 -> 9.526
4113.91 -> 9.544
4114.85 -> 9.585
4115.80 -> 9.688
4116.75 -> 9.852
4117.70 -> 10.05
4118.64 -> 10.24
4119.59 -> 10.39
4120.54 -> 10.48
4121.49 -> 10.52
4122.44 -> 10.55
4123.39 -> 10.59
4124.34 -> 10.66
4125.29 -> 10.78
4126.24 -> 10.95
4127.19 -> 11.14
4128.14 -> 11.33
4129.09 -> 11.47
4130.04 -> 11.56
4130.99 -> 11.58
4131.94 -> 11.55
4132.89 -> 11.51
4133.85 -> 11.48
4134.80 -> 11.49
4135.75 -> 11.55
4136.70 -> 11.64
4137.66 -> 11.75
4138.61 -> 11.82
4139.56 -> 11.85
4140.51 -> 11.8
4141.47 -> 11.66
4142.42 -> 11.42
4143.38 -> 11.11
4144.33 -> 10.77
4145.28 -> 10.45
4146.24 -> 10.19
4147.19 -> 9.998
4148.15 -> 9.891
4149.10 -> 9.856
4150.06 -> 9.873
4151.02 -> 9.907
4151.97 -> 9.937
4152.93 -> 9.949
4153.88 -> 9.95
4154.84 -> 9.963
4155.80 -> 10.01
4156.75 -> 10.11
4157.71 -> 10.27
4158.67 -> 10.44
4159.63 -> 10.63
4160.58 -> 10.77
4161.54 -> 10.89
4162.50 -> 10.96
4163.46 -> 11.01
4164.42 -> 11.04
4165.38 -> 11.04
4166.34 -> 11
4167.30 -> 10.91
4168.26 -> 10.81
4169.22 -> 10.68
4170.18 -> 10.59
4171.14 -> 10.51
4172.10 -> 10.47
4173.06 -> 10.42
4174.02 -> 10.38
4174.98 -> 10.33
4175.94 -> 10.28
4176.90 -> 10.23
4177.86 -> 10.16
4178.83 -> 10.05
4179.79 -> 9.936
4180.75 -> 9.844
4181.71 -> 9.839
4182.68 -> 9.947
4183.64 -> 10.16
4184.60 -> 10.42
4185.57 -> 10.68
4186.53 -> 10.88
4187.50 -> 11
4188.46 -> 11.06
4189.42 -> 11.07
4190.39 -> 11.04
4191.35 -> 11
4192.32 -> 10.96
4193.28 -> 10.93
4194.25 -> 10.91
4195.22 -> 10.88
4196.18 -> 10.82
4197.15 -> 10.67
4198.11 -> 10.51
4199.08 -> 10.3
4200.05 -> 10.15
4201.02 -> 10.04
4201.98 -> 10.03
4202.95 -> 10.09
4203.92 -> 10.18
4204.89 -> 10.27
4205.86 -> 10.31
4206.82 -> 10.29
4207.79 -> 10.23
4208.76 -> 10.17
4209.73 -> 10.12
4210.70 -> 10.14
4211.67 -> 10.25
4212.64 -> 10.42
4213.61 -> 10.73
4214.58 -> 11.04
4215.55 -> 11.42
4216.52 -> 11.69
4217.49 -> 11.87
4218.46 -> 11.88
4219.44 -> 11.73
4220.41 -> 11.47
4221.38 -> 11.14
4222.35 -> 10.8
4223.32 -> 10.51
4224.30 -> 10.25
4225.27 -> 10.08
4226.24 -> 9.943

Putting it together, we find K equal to 1.24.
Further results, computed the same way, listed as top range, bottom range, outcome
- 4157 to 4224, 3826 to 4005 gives 1.35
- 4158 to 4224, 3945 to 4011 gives 1.23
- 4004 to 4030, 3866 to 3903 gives 1.39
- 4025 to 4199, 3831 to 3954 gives 1.33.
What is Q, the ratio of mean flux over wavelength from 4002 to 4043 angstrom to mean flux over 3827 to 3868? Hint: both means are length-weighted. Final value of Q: 1.36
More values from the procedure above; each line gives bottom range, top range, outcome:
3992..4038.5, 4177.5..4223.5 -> 0.95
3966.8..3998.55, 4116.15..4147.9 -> 1.21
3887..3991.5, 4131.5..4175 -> 1.20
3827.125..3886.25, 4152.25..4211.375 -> 1.22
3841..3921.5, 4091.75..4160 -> 1.10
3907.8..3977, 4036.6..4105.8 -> 1.18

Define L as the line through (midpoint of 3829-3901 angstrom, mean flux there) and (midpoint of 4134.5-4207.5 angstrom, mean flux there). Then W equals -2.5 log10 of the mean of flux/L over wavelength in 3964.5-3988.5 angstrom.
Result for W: 0.13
